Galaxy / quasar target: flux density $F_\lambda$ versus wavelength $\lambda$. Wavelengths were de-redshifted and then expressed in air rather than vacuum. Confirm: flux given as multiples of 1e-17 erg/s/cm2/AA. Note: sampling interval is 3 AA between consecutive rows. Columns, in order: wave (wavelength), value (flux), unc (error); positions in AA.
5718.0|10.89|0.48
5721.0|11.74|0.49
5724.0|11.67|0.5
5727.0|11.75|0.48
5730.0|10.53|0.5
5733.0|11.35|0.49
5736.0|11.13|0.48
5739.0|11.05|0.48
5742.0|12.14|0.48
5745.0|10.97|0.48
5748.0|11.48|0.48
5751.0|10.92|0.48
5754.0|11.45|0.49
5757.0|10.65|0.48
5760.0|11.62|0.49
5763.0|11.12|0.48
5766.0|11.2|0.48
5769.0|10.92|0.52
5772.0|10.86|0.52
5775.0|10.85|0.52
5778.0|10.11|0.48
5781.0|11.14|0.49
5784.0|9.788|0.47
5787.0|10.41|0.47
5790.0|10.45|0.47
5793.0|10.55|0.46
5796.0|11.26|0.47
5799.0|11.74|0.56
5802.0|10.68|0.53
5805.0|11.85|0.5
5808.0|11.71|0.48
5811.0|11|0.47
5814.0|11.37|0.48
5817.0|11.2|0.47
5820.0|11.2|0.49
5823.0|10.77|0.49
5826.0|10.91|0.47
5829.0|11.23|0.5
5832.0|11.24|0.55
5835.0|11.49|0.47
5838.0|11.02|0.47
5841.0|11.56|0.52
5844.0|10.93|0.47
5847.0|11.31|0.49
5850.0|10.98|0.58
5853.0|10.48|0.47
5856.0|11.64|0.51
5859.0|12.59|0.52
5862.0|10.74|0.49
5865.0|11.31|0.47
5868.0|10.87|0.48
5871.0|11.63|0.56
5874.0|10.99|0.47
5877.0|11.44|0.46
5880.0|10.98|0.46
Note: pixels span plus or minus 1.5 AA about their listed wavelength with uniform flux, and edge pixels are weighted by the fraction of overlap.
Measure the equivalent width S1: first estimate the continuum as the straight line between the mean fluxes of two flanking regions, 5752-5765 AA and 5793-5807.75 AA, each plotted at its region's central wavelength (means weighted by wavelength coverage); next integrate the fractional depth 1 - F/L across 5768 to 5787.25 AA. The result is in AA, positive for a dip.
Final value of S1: 1.15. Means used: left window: 11.2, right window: 11.3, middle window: 10.6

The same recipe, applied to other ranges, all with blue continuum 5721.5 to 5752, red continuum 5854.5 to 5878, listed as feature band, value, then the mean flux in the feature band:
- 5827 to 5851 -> 0.3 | 11.2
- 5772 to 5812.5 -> 1.7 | 10.9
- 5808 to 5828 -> 0.4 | 11.1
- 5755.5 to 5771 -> 0.3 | 11.1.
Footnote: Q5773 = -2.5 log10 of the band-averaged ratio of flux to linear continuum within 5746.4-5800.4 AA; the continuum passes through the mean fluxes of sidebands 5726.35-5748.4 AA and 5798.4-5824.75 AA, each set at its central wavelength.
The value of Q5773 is 0.03 mag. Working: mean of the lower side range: 11.3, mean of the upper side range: 11.3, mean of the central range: 10.9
